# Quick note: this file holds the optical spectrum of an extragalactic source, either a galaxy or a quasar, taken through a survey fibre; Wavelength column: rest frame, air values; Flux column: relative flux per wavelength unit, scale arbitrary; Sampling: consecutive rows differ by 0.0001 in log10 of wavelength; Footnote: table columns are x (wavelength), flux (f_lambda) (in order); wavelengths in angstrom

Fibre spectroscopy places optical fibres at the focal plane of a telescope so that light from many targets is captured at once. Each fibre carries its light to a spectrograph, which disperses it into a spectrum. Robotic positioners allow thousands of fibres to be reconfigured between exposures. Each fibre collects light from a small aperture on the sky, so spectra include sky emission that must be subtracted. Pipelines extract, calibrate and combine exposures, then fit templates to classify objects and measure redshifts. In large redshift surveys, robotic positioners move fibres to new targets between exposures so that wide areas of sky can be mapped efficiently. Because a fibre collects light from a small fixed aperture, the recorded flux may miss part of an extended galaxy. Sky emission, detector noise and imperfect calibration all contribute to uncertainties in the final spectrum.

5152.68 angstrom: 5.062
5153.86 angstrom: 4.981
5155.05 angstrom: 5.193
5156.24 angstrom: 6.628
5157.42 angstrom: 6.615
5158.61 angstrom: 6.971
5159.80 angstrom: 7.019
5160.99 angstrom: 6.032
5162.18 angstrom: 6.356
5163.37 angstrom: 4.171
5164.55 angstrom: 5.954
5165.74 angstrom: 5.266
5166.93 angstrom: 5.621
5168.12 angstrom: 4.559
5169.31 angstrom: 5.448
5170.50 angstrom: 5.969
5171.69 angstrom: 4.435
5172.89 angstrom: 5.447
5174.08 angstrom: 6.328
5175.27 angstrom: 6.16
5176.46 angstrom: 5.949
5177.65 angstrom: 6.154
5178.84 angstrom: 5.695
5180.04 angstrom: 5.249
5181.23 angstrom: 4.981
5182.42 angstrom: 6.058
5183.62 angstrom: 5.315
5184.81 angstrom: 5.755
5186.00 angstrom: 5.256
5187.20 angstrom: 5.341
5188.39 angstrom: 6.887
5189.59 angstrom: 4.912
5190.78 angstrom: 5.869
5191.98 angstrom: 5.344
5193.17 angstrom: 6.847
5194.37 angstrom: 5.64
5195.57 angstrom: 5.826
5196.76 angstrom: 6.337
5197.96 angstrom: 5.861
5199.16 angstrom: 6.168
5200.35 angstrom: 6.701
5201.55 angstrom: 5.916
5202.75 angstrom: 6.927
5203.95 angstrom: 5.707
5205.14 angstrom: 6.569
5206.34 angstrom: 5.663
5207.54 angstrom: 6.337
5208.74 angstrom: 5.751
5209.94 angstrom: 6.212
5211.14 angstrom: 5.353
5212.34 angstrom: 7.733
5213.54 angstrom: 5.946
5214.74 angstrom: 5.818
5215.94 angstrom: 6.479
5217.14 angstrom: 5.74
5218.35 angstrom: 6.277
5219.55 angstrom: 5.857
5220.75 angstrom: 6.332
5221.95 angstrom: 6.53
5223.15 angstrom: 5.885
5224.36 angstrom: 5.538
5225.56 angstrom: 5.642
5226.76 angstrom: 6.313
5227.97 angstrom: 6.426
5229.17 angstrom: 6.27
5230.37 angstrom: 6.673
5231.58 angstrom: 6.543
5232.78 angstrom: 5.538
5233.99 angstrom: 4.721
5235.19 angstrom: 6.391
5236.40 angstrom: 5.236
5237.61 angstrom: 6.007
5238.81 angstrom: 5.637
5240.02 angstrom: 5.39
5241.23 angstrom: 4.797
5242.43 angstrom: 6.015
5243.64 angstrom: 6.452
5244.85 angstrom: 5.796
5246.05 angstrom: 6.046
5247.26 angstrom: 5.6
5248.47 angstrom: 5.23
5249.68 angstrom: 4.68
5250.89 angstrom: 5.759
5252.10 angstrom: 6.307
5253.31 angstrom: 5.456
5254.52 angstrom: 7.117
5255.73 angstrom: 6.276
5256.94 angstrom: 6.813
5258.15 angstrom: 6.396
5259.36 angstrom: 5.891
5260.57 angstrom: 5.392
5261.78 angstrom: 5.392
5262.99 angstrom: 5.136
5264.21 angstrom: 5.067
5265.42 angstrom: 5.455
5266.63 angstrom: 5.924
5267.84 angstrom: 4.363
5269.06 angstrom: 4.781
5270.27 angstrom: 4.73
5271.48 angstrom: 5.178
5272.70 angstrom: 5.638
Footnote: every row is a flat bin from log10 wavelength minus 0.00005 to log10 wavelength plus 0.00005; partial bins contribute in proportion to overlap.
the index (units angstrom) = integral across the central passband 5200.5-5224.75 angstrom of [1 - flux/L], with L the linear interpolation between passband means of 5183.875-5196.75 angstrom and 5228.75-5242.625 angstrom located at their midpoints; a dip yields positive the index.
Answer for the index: -1.57 angstrom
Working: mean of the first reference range 5.78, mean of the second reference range 5.75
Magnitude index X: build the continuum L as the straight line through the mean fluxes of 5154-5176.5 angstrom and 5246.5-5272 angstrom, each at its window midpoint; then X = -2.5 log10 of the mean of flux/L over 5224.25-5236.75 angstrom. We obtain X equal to -0.062 mag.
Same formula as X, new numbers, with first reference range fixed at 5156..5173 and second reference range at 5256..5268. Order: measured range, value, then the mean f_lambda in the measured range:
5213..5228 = -0.06 mag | 6.04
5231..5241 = 0.01 mag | 5.65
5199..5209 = -0.09 mag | 6.21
